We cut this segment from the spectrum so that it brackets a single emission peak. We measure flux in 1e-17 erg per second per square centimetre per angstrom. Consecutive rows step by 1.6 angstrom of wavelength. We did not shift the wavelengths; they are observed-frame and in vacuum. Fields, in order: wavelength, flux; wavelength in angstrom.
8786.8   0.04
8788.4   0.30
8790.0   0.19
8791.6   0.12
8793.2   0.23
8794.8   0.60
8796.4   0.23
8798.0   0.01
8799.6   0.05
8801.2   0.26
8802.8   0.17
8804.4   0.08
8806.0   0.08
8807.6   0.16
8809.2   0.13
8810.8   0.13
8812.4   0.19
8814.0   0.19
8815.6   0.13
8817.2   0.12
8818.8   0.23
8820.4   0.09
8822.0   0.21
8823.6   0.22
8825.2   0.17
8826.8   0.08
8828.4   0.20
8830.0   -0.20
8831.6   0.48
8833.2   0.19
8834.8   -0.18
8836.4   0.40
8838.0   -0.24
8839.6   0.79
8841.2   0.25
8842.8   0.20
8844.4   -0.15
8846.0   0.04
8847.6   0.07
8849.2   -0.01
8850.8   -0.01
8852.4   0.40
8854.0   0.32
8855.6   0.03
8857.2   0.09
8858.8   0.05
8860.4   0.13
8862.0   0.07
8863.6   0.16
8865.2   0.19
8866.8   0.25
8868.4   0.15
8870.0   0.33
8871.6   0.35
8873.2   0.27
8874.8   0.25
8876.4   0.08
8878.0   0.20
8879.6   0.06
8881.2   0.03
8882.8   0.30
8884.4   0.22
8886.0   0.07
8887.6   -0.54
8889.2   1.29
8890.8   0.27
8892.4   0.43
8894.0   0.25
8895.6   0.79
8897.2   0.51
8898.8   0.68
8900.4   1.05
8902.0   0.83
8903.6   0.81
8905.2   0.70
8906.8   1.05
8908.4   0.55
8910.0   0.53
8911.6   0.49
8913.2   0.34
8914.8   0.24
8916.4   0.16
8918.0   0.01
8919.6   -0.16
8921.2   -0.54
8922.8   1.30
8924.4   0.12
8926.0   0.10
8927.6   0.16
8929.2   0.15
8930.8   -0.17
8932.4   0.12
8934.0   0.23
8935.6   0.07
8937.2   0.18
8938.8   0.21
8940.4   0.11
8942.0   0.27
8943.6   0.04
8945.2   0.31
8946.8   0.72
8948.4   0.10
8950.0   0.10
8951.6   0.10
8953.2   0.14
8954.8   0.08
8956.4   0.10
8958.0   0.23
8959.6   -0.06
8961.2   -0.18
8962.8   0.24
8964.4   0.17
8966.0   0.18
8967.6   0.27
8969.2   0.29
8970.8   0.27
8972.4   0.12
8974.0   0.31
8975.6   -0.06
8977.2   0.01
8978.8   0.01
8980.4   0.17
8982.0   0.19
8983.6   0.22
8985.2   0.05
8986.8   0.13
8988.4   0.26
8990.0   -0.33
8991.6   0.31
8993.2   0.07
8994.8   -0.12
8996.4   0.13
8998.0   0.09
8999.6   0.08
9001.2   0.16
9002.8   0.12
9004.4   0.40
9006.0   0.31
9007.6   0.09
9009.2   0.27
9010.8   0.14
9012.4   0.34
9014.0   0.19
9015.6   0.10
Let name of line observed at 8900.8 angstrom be [O II]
